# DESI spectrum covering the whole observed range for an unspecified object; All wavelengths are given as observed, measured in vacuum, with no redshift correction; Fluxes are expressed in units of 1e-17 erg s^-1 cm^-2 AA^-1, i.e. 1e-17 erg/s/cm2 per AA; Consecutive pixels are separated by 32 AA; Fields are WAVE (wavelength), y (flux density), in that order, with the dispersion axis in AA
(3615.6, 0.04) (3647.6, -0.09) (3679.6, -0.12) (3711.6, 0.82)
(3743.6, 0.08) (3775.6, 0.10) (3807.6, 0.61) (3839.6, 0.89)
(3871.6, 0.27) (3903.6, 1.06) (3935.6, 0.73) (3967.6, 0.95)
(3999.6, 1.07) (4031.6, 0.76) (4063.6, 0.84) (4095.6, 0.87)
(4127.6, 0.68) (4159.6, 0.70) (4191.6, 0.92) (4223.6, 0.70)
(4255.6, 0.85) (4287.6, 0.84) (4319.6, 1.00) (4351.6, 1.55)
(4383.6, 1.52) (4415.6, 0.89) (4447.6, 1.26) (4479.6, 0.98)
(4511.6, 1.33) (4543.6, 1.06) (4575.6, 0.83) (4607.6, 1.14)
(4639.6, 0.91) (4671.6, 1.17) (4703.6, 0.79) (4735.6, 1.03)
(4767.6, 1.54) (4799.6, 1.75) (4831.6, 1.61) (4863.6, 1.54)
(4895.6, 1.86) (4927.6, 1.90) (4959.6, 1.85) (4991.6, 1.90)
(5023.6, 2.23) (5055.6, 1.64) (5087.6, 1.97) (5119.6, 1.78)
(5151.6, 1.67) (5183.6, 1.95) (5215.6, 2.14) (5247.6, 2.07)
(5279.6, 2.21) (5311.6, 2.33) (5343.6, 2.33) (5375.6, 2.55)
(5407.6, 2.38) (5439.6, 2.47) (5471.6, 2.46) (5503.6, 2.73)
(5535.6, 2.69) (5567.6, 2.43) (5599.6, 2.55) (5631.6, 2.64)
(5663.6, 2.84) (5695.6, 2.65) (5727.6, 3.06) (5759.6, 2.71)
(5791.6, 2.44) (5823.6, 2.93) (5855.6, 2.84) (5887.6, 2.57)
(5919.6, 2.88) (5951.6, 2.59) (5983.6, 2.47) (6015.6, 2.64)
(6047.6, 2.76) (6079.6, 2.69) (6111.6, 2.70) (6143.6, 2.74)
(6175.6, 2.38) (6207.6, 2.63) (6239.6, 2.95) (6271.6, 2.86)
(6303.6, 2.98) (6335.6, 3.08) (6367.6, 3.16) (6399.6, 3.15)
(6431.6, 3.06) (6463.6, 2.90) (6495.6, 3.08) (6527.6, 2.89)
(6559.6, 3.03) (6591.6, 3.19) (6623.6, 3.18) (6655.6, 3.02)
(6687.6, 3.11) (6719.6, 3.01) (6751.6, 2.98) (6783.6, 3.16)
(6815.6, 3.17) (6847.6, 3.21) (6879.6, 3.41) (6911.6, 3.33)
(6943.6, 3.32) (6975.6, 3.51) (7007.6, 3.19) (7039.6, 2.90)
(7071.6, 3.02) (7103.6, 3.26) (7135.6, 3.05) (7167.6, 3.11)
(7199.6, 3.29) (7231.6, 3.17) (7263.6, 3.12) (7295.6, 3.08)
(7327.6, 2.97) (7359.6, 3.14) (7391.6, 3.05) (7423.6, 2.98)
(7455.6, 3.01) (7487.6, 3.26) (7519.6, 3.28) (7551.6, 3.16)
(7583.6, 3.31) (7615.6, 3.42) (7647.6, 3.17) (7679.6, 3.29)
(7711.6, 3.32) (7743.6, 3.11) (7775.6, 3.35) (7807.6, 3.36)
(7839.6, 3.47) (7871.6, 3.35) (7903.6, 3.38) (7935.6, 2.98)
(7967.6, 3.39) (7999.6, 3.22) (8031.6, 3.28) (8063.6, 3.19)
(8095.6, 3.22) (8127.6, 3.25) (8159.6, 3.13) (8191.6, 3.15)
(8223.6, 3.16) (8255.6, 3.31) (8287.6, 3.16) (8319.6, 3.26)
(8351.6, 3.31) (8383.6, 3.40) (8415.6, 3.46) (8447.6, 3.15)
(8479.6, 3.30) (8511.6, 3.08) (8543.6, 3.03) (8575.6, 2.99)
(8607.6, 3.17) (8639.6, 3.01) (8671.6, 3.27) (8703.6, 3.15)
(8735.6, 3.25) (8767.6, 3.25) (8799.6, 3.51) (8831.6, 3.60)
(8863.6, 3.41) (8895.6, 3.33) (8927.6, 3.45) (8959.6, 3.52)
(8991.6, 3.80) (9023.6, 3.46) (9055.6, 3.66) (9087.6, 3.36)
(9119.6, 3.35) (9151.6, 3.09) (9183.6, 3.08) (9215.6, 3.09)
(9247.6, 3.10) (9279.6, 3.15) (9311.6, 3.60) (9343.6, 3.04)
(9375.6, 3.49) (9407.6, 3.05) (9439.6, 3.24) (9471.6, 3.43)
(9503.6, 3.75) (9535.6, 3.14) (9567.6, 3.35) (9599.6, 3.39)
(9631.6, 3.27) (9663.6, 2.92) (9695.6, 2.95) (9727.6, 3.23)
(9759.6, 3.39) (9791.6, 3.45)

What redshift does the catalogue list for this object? 0.19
